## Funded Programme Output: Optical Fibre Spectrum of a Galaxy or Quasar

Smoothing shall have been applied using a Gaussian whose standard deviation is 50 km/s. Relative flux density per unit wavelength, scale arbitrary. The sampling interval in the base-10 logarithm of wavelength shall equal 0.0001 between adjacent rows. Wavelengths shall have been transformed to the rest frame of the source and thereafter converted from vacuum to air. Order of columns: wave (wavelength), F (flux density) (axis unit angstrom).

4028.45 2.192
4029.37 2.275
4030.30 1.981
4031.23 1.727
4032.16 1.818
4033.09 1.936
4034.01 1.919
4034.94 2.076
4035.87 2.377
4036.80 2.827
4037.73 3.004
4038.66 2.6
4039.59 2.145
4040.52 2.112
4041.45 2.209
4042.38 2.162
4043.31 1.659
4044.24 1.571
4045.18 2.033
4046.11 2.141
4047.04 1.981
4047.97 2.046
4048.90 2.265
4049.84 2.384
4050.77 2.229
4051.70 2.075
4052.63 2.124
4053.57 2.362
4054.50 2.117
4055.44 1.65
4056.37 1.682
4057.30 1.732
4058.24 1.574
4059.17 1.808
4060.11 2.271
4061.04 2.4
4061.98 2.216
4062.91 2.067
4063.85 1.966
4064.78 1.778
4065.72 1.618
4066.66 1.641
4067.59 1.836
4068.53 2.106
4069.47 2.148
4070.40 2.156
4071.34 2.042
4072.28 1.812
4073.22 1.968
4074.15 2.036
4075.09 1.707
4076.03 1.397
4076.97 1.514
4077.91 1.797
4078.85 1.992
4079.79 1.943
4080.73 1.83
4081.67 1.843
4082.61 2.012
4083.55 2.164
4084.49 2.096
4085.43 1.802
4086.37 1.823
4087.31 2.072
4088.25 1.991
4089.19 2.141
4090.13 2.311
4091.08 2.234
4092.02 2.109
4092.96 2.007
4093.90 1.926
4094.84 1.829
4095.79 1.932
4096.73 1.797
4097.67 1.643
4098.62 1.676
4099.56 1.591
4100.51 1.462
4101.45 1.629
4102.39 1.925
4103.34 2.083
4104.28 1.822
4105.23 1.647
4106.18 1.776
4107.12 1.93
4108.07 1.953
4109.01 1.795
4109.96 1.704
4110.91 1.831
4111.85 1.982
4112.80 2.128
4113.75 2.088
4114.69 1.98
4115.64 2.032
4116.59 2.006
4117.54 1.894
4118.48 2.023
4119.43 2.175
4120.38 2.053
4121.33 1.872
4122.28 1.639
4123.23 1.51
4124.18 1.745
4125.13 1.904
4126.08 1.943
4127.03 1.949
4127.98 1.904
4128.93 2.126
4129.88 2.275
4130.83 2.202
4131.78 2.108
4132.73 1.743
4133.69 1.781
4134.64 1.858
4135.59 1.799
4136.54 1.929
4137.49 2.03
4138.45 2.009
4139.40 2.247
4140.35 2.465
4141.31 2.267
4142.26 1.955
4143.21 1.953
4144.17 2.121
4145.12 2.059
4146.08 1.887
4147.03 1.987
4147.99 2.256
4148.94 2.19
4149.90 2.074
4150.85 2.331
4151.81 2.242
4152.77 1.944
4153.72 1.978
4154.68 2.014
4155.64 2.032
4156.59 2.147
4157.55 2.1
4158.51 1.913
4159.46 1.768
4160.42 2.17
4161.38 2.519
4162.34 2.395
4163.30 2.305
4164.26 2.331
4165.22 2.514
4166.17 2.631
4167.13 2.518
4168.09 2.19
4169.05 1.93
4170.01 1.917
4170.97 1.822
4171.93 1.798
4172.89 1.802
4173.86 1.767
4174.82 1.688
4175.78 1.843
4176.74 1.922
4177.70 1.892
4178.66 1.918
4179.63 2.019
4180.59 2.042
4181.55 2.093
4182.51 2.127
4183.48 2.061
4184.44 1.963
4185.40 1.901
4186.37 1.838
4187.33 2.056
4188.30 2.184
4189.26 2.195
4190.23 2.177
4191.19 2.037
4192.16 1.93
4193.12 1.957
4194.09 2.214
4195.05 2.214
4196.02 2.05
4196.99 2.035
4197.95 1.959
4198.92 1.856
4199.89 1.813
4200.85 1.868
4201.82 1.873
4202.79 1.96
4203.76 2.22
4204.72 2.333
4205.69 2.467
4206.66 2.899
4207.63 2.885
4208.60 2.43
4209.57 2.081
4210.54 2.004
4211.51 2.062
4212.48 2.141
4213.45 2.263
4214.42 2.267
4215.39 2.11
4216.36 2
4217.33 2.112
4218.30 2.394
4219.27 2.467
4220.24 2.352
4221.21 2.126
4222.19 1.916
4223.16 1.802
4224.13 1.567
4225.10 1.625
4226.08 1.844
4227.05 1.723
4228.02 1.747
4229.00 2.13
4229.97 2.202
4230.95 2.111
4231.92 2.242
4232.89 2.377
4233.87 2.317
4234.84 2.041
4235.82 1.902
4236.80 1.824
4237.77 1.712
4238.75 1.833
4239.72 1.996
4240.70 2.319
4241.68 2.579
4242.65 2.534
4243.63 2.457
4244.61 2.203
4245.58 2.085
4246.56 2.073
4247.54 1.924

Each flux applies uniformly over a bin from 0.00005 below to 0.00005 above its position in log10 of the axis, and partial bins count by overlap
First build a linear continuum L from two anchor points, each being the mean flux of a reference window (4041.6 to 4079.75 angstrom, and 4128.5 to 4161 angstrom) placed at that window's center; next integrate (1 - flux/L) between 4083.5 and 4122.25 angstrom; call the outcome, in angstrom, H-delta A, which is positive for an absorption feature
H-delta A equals 1.7 angstrom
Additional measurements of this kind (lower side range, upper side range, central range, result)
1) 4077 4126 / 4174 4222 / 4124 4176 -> -1.6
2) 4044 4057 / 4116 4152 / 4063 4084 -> 1.6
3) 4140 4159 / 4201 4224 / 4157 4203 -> 2.2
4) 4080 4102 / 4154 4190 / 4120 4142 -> 0.2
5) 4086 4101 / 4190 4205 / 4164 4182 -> -0.3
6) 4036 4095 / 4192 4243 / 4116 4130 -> 0.9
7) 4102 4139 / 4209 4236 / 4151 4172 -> -1.8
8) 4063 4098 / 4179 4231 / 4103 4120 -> 0.2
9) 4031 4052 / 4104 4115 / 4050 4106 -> 2.5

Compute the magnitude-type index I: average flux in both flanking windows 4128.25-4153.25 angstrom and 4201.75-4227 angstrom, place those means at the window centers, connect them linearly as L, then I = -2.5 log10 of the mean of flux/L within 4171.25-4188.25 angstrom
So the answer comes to 0.10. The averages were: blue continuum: 2.07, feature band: 1.93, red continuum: 2.16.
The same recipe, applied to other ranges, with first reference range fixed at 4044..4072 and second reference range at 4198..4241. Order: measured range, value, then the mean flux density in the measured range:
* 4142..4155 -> -0.010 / 2.07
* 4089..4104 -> 0.075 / 1.89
